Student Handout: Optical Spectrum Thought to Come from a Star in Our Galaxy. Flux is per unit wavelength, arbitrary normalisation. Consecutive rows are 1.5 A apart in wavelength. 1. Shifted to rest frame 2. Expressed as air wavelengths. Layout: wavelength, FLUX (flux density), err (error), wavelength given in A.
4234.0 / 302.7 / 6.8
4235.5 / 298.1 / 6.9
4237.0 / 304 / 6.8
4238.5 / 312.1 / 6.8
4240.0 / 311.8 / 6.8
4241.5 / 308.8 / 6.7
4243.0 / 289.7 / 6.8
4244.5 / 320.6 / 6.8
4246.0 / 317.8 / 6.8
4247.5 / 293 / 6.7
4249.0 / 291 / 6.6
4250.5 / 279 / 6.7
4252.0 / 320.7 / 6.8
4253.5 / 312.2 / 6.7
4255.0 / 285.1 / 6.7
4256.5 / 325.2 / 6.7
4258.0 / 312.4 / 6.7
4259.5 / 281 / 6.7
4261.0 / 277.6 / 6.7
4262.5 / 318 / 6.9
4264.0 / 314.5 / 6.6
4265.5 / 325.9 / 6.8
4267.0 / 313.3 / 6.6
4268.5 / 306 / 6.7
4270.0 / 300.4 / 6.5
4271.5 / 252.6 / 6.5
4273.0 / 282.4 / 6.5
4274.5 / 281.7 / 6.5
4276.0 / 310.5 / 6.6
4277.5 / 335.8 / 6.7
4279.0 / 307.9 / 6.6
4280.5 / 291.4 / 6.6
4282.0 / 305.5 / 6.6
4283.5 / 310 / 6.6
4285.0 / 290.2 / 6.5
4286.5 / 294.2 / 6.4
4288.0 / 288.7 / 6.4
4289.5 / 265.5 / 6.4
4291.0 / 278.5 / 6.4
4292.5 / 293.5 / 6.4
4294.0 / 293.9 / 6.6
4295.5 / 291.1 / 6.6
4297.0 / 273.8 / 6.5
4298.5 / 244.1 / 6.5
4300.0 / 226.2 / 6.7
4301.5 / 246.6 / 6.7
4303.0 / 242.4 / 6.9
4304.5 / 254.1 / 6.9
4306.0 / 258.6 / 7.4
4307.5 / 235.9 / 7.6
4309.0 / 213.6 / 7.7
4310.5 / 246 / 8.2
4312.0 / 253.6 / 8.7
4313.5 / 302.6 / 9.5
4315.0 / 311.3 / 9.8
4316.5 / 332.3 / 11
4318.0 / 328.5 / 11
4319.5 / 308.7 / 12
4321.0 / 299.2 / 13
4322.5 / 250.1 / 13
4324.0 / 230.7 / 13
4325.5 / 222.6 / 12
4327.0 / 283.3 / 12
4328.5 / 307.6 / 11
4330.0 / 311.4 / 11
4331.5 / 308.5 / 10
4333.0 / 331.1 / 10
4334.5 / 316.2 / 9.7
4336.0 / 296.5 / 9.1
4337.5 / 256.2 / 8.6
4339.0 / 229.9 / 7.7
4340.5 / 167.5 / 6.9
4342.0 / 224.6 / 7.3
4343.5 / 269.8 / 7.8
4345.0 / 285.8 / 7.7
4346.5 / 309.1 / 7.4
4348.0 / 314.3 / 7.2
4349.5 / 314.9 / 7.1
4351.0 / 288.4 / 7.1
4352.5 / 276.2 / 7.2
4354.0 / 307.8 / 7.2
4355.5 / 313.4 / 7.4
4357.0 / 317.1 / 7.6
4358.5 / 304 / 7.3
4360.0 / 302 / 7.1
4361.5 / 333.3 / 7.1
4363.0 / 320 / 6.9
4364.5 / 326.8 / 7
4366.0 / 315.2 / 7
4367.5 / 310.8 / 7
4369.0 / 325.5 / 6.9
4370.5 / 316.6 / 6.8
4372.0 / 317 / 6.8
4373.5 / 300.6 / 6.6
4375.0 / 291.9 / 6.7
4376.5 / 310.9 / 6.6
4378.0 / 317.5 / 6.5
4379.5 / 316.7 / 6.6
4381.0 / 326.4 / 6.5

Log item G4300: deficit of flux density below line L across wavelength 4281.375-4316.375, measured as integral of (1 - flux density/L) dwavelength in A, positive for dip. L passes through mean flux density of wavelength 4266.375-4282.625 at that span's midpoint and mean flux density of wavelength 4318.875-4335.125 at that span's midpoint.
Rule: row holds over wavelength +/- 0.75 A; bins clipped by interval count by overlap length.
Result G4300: 2.65 A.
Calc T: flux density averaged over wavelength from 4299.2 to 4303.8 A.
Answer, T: 239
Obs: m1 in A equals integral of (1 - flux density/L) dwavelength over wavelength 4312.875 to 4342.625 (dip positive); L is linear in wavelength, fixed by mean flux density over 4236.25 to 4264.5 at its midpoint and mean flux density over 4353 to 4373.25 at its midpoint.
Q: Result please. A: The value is 2.9 A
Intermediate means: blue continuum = 304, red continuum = 315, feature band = 281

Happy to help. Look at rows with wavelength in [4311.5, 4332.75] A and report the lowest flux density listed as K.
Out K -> 222.6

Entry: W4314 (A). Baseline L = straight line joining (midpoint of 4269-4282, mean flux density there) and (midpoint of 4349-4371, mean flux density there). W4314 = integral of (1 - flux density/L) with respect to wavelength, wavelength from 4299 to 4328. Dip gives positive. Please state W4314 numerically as 3.6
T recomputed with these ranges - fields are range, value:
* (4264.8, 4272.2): 300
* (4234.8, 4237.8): 301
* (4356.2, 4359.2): 311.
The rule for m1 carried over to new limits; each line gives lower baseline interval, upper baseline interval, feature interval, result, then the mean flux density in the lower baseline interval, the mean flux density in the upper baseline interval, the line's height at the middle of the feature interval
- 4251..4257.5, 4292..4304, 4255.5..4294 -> -1.44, 310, 263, 288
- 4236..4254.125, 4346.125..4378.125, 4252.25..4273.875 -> 0.35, 305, 310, 306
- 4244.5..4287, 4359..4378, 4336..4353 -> 2.36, 302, 314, 311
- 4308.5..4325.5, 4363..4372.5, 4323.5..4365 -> 1.64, 278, 319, 300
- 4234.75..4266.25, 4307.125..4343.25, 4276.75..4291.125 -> -0.32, 305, 274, 291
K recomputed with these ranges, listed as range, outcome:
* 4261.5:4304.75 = 226.2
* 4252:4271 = 277.6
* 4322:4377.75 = 167.5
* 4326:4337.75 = 256.2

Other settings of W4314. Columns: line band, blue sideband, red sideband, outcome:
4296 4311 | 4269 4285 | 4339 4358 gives 2.4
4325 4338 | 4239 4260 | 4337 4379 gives 0.1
